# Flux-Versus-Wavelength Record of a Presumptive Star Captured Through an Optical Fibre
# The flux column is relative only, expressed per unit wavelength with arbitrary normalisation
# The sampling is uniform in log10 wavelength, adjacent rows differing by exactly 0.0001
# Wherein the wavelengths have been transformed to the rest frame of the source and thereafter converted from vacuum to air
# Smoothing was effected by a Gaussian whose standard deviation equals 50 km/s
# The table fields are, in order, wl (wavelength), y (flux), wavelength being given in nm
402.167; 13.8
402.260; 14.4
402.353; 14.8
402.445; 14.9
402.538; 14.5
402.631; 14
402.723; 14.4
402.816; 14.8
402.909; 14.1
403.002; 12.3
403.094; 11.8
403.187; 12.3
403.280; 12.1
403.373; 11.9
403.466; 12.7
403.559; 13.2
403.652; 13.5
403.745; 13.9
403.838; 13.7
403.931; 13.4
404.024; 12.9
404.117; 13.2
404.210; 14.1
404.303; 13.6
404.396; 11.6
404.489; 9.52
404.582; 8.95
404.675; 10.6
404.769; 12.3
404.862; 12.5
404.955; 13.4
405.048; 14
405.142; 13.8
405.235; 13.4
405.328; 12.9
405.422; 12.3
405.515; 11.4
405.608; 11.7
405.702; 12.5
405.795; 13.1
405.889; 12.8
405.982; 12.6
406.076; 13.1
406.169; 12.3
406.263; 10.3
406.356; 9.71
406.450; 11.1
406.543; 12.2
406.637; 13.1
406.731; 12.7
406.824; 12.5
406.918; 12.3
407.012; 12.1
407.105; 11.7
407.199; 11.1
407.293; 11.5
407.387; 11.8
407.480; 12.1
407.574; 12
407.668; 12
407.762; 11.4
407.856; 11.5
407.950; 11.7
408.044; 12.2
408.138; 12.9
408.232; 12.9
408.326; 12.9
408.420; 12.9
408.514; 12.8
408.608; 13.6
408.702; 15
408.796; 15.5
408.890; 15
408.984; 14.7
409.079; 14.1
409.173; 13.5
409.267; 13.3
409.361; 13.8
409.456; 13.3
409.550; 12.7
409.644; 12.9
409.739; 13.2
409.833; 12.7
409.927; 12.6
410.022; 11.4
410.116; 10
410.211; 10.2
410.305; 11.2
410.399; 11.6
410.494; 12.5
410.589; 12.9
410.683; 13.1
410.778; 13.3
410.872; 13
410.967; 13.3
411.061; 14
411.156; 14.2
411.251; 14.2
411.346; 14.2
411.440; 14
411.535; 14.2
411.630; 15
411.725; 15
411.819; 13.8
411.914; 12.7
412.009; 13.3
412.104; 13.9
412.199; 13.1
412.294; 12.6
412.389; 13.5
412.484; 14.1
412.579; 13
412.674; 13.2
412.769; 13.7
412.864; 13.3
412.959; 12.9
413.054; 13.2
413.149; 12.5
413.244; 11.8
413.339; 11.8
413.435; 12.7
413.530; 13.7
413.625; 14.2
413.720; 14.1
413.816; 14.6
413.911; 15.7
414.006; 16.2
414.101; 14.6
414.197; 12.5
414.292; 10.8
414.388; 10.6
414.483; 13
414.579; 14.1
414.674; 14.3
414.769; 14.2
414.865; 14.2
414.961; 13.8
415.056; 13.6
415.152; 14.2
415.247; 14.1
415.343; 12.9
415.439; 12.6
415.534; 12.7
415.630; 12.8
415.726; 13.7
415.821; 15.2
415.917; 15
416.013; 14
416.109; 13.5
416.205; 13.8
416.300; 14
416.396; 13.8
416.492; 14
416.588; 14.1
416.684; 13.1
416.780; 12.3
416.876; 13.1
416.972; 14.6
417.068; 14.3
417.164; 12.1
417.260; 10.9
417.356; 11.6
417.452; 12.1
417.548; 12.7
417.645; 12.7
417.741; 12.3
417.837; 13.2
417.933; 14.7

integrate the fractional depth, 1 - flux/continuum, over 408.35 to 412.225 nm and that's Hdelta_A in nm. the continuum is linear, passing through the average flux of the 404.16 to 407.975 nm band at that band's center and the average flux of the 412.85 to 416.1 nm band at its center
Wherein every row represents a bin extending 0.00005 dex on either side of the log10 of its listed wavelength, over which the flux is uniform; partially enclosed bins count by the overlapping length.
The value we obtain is -0.153 nm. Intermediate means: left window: 12.1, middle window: 13.3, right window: 13.5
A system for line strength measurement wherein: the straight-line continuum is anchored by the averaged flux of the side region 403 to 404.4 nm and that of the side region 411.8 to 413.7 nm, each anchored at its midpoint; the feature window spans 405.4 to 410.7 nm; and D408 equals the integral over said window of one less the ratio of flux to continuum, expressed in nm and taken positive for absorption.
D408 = 0.24 nm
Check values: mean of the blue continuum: 12.9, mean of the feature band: 12.5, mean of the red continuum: 13.2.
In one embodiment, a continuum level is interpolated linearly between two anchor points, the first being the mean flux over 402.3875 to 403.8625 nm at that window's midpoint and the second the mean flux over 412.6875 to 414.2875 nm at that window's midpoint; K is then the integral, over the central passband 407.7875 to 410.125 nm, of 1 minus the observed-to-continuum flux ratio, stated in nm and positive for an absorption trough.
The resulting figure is 0.06 nm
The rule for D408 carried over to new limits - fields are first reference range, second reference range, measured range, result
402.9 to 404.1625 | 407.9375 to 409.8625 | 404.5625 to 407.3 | 0.20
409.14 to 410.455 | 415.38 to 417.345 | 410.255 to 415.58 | -0.24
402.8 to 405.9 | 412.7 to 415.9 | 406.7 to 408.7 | 0.10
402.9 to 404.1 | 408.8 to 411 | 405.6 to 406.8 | 0.07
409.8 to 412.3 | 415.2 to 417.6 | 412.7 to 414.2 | -0.05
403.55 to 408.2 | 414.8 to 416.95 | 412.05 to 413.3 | 0.01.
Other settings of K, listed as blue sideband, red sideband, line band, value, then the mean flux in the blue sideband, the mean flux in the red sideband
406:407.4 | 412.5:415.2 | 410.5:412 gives -0.10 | 11.8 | 13.5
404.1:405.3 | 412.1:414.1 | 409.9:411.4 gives 0.07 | 12.4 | 13.5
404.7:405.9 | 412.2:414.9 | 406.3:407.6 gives 0.10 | 12.7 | 13.4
